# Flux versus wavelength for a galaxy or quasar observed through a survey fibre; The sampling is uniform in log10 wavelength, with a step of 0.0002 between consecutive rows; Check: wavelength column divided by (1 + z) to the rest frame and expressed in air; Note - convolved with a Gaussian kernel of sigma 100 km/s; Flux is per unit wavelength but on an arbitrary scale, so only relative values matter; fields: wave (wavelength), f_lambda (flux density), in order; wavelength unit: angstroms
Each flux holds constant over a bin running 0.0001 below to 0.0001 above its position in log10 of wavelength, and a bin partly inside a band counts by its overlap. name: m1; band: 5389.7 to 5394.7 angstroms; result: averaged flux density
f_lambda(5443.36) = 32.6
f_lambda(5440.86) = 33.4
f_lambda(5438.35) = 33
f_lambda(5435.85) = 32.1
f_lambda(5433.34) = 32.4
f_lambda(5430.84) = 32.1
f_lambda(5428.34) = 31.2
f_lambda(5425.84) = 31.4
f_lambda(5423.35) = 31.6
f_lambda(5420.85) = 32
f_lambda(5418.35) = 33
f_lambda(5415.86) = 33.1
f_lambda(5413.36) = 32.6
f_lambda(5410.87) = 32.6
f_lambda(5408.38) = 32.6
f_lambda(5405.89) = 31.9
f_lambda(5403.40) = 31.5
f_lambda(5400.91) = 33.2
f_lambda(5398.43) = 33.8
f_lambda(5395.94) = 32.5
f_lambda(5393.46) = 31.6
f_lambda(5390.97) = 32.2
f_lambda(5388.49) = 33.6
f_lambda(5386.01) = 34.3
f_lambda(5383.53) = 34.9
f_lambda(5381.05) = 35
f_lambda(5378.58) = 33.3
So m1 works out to 31.9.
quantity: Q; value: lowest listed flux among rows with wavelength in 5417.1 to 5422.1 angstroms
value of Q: 32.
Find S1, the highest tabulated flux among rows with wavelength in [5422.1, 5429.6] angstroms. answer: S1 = 31.6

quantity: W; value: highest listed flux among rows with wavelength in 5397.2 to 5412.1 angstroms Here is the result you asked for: 33.8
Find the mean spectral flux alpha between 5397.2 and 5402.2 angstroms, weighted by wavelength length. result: 33.5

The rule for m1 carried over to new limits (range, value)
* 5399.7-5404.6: 32.3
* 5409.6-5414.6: 32.6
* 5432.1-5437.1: 32.2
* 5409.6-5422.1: 32.6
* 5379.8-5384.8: 35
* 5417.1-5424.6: 32.2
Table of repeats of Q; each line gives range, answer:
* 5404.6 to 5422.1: 31.9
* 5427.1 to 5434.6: 31.2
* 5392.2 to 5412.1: 31.5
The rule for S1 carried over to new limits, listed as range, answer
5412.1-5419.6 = 33.1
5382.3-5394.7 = 34.9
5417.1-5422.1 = 33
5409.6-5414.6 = 32.6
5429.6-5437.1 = 32.4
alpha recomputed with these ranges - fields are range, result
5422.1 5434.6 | 31.7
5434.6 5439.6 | 32.6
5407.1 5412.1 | 32.6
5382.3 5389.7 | 34.3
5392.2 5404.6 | 32.5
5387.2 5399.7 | 32.8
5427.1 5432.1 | 31.7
